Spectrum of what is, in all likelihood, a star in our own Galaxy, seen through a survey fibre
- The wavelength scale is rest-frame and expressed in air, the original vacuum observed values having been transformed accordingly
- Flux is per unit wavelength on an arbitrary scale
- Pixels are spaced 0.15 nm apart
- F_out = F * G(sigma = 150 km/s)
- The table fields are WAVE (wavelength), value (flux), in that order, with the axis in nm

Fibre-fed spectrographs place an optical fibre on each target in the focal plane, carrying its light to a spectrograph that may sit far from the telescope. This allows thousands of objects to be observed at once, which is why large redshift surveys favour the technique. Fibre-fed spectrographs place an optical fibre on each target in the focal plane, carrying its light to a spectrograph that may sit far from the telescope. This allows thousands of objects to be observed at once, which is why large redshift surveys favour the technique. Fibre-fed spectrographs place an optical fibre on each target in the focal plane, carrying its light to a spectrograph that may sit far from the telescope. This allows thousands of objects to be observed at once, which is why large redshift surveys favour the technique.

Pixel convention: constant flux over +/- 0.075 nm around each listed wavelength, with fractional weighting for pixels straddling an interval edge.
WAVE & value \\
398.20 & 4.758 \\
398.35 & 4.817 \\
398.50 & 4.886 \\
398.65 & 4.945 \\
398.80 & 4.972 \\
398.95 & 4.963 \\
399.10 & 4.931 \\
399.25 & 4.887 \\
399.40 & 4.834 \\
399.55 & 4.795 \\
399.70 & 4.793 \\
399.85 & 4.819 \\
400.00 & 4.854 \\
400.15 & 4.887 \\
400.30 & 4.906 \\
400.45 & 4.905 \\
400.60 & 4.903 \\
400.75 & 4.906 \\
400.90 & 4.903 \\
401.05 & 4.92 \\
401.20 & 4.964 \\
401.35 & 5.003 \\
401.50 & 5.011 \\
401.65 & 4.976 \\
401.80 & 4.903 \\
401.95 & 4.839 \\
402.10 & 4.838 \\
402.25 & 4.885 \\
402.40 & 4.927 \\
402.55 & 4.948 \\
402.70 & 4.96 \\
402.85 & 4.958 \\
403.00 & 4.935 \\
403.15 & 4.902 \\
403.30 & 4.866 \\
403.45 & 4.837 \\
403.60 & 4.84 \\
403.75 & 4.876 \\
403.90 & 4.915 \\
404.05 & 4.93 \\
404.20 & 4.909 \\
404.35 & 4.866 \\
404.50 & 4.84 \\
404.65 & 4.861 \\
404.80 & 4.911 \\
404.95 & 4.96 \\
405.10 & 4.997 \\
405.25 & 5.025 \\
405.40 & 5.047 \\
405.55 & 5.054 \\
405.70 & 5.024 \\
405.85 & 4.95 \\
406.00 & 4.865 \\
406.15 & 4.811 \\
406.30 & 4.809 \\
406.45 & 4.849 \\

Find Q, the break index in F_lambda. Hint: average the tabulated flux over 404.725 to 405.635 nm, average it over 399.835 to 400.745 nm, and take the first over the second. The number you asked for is 1.02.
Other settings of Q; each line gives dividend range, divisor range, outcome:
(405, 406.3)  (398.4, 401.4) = 1.01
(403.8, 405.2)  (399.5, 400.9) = 1.01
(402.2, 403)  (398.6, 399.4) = 1.00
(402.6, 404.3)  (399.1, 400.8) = 1.01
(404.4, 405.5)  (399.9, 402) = 1.01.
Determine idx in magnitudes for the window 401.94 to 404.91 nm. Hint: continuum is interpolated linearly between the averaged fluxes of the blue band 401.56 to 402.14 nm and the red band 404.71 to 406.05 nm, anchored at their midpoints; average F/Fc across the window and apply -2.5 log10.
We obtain 0.01 mag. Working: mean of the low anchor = 4.9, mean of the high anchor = 4.98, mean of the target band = 4.89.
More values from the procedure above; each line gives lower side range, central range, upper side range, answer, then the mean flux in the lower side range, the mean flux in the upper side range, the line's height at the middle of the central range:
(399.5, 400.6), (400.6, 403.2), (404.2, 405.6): -0.008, 4.86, 4.95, 4.89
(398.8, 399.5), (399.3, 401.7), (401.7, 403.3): 0.002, 4.91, 4.91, 4.91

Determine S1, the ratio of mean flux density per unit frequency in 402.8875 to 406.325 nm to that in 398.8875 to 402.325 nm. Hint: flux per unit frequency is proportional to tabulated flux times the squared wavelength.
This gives 1.02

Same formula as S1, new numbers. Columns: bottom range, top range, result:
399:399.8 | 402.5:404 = 1.03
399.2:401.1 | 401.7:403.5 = 1.02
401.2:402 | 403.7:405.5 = 1.01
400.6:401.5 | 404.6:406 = 1.03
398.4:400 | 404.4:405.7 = 1.05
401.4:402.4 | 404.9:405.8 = 1.04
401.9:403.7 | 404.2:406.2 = 1.02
